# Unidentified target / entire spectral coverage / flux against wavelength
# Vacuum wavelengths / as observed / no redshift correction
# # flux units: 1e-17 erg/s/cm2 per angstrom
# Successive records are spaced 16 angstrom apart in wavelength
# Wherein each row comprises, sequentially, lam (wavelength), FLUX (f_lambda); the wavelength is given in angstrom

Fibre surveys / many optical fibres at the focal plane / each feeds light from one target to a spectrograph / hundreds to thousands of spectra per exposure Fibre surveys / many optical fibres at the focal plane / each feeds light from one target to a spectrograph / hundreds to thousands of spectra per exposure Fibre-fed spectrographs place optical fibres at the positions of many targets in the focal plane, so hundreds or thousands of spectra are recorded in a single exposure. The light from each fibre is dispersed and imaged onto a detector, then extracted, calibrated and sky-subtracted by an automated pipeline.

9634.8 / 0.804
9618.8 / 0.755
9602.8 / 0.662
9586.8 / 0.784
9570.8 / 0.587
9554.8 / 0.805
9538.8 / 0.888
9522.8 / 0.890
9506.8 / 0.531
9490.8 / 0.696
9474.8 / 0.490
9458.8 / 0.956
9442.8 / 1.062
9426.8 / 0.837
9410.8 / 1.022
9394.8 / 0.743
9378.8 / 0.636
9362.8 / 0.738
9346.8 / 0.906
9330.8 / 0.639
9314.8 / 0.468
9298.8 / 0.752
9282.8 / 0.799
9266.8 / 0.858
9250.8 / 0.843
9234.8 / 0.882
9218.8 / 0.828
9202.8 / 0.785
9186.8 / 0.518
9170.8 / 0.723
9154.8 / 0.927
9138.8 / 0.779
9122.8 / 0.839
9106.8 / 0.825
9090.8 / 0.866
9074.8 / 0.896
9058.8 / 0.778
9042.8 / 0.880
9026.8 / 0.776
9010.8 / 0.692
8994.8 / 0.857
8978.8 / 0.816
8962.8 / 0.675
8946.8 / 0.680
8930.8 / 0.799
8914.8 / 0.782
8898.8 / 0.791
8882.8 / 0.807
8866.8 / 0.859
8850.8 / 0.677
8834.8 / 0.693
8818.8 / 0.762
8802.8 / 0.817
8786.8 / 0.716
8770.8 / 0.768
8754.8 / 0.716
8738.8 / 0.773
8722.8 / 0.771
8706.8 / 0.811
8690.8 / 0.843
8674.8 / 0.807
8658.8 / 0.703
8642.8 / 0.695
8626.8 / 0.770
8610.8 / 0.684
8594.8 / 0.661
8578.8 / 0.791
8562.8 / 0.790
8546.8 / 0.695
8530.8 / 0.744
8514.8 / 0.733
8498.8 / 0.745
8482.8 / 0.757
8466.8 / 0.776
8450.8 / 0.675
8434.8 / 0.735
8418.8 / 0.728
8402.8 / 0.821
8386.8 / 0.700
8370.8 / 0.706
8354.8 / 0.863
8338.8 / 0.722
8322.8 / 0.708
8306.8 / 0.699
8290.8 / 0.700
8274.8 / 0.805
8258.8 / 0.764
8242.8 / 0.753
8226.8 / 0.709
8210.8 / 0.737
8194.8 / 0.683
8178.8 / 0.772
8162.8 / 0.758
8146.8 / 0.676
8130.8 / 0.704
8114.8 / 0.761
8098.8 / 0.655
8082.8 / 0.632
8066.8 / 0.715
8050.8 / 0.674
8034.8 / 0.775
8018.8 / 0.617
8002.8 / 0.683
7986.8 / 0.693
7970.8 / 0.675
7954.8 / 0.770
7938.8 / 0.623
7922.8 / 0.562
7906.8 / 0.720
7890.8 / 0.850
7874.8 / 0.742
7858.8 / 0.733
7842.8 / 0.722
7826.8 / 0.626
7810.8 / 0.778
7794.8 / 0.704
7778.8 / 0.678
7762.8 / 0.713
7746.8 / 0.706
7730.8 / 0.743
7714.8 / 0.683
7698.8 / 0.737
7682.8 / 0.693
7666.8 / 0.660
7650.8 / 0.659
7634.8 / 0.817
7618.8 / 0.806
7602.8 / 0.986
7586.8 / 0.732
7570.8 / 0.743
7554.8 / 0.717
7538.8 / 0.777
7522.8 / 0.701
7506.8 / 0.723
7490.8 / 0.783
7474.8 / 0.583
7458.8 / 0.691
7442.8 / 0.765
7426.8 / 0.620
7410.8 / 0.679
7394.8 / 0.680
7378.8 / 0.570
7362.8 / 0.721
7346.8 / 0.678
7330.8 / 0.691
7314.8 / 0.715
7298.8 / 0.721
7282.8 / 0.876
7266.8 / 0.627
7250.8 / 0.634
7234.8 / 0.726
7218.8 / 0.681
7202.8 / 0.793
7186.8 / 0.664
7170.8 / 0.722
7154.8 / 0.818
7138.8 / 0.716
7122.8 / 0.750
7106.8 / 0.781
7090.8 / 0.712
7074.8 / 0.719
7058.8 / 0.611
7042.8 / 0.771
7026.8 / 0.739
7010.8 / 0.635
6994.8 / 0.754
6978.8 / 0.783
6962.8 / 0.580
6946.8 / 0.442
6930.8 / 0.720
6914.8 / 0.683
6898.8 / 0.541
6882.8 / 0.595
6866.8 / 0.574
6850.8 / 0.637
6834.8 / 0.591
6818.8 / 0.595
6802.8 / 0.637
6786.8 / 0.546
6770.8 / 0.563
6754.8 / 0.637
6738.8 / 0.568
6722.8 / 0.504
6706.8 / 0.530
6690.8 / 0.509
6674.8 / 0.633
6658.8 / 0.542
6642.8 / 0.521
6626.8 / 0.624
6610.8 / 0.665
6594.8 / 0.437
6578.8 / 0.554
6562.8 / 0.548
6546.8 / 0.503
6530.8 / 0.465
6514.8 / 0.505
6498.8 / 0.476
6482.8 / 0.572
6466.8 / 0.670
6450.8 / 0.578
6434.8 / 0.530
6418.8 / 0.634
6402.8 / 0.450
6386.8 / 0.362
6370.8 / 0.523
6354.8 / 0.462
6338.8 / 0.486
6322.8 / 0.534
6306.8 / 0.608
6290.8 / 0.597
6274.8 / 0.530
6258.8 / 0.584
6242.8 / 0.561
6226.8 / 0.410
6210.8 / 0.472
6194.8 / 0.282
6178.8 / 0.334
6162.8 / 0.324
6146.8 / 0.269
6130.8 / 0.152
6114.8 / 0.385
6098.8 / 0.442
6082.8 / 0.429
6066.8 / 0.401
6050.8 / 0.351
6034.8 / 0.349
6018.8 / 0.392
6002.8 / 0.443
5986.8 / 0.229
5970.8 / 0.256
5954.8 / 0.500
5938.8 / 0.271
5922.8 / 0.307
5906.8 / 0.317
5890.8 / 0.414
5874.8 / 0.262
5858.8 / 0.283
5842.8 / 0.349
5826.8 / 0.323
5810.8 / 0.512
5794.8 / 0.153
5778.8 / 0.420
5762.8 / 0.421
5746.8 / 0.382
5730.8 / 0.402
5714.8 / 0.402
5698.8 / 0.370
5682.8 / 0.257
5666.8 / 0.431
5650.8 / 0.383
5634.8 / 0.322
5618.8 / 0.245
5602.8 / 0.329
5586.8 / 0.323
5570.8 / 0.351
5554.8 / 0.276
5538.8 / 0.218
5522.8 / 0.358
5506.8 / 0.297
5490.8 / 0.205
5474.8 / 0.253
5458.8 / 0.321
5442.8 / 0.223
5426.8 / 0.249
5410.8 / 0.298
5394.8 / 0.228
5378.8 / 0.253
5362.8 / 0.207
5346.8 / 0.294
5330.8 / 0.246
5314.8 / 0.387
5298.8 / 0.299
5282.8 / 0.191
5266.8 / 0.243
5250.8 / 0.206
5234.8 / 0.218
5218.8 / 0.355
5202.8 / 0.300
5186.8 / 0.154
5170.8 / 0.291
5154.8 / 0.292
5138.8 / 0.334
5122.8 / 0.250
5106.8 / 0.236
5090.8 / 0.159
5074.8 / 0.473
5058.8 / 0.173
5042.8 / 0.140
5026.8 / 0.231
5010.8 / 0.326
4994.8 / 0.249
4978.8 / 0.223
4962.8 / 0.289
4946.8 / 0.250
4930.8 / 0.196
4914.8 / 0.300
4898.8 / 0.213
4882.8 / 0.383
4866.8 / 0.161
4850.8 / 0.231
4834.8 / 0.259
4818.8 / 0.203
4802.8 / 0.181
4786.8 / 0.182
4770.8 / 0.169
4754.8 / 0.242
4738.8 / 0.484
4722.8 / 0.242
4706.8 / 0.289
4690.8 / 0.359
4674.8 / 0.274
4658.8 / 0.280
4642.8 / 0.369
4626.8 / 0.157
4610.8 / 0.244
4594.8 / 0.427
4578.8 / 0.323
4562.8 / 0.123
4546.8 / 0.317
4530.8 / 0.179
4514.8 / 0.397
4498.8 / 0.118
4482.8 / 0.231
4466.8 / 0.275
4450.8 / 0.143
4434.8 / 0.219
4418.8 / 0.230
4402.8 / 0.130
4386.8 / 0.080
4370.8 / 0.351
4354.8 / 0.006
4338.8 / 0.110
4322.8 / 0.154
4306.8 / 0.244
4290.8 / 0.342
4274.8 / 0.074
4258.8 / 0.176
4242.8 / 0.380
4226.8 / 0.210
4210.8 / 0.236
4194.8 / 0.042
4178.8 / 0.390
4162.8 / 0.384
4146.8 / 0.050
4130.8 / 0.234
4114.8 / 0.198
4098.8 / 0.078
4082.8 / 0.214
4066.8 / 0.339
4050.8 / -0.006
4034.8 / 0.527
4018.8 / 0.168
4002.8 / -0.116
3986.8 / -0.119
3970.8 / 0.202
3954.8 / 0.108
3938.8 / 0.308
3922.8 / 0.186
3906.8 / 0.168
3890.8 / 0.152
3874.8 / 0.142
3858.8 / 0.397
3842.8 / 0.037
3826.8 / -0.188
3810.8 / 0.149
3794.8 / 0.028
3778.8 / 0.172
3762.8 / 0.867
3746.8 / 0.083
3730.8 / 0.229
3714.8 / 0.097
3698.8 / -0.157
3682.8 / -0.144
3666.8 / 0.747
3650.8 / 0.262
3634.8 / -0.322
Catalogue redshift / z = 0.56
